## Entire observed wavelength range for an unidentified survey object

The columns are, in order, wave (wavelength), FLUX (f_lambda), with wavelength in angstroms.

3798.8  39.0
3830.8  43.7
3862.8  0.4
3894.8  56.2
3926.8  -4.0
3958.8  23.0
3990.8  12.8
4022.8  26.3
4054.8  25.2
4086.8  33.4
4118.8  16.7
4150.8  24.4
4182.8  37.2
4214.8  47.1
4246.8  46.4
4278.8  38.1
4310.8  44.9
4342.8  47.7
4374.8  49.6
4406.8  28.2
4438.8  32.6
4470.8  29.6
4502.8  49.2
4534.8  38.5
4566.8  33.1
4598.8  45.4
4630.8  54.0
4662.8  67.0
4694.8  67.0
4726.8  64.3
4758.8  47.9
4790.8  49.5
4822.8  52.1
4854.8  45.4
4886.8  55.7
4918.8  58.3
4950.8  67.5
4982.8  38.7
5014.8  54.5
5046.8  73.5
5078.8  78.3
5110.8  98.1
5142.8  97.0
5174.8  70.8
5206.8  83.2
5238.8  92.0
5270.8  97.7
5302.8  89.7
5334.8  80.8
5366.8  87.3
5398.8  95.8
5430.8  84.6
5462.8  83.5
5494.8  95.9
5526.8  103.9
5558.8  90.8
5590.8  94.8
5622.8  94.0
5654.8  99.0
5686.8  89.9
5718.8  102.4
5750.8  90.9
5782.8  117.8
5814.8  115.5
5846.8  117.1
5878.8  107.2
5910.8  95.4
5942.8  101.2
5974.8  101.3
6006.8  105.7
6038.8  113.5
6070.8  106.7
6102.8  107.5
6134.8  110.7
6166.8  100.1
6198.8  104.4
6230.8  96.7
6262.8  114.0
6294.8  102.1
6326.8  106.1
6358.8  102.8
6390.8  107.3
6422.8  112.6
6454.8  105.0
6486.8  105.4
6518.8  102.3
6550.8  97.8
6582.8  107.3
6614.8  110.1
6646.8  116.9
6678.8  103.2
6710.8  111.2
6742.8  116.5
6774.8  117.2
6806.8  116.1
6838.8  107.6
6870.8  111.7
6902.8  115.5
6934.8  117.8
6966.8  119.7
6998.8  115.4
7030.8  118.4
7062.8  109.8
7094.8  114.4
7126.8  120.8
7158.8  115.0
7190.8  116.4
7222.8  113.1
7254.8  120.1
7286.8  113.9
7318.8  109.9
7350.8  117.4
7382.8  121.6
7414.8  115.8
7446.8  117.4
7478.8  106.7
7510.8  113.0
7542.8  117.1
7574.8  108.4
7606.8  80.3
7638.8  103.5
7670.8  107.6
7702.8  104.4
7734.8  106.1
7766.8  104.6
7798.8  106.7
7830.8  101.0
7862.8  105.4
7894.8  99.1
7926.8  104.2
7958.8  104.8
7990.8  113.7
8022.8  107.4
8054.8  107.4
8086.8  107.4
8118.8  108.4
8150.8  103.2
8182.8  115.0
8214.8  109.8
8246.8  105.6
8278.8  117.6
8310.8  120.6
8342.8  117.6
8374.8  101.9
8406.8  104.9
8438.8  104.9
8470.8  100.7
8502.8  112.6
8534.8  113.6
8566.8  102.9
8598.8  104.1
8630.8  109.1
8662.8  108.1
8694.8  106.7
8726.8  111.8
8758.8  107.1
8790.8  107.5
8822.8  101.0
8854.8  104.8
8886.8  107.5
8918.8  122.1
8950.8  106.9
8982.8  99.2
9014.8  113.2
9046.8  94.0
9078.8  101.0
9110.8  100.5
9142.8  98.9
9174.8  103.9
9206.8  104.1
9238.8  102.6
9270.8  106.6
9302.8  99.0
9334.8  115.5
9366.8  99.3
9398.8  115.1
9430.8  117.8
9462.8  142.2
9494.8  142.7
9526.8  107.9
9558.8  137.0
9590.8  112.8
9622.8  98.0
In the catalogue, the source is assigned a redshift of 0.27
